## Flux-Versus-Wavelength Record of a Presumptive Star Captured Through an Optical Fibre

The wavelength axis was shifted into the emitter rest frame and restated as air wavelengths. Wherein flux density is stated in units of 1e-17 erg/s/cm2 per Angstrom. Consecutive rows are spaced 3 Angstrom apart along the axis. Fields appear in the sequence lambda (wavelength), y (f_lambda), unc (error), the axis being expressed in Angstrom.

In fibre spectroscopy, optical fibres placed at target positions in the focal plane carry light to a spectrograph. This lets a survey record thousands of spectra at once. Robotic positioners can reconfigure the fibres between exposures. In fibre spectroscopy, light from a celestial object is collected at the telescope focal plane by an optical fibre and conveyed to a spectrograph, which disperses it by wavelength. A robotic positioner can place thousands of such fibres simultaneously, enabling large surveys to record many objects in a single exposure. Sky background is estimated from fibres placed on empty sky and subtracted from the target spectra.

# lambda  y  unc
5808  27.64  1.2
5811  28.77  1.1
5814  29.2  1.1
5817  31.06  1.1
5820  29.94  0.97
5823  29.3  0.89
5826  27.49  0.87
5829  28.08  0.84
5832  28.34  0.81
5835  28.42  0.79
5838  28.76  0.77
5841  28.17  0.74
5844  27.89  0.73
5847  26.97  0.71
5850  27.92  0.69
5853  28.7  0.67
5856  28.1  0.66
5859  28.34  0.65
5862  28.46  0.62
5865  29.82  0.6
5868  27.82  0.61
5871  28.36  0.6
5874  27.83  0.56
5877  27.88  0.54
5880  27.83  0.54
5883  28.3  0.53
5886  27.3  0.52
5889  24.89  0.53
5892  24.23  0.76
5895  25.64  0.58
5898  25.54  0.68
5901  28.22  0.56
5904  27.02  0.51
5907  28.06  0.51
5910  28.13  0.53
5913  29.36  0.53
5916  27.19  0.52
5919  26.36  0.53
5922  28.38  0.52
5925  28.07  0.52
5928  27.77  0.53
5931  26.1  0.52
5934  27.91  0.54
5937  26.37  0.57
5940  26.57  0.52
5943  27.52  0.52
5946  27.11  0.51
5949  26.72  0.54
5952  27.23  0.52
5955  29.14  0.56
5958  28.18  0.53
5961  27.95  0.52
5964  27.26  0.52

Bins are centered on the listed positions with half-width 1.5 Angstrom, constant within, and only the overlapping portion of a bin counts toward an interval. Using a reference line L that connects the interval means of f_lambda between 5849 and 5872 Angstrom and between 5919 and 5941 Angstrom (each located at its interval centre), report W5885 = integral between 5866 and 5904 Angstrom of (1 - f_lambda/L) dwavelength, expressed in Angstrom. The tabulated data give 1.4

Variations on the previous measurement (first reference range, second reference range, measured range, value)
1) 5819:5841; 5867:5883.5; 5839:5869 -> 0.02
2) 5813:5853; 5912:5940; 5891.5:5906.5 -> 0.74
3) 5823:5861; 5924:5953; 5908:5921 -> -0.20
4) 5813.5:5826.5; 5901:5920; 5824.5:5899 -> 2.80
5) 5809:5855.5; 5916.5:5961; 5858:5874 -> -0.17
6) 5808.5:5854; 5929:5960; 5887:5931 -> 1.06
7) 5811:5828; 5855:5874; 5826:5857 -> 0.83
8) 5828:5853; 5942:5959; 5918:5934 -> 0.19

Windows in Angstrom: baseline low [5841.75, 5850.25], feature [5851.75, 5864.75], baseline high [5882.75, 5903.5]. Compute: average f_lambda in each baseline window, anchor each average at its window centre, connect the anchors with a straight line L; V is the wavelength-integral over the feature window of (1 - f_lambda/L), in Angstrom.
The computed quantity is -0.6 Angstrom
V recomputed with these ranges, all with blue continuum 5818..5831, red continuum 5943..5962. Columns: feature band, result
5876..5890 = 0.5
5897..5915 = 0.2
